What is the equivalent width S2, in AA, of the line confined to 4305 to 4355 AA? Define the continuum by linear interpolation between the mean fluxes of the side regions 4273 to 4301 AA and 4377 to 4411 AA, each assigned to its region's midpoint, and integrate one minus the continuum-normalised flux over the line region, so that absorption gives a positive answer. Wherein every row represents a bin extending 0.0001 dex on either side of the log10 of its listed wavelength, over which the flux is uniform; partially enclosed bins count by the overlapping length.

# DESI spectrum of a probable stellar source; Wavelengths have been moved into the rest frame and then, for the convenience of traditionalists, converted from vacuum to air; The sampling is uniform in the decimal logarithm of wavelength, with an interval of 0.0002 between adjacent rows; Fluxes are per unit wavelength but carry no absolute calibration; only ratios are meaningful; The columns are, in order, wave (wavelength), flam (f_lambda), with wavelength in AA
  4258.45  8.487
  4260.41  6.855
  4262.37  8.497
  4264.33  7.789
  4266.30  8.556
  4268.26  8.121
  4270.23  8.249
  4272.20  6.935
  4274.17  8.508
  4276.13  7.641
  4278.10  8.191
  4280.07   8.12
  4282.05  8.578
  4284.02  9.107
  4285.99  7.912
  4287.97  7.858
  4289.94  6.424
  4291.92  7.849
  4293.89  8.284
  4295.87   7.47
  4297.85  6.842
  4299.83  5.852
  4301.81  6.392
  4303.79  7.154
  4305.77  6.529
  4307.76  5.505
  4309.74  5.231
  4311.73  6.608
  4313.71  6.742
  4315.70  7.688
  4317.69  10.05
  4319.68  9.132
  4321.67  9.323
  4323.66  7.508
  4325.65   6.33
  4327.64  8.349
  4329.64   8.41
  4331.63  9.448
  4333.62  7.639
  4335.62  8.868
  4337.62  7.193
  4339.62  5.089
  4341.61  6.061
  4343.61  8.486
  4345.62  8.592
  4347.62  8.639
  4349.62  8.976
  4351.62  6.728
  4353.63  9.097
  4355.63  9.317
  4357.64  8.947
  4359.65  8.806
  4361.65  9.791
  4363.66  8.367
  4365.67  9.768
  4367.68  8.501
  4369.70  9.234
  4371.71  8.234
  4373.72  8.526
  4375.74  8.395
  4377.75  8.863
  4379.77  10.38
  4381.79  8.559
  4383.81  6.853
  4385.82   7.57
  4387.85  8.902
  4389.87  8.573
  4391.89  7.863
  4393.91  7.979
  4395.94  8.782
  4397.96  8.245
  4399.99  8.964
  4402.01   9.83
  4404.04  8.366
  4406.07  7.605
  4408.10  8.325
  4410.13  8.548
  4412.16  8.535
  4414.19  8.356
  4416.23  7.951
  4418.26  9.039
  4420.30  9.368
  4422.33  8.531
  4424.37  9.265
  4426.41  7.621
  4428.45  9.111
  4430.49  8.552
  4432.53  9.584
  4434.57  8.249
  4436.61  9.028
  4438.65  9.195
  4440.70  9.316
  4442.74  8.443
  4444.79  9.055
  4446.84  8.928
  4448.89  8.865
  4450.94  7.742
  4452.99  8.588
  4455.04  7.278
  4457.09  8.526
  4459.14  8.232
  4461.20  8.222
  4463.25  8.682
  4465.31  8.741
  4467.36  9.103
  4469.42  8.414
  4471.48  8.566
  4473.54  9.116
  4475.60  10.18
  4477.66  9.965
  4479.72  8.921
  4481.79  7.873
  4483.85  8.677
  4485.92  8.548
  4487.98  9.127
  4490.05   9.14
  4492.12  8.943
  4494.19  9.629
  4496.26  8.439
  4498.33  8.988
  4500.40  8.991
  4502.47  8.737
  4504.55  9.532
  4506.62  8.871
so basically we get 2.1 AA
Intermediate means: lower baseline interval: 7.75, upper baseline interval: 8.48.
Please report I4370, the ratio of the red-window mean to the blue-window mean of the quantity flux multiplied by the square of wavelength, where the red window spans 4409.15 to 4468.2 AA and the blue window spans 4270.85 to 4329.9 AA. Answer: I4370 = 1.22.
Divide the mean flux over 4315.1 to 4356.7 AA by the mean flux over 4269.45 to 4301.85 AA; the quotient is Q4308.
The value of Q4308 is 1.1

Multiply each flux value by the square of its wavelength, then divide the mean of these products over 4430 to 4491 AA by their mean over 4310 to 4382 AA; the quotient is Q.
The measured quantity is 1.11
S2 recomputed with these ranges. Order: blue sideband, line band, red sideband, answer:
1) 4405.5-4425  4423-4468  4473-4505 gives 0.6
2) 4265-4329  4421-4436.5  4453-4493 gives -0.5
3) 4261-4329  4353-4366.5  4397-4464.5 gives -1.8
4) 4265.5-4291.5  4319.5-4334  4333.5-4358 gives -0.5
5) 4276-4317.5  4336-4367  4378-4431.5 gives -1.4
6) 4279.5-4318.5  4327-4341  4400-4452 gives -0.2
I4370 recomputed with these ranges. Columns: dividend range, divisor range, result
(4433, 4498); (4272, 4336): 1.24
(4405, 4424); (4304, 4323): 1.20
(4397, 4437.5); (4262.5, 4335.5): 1.19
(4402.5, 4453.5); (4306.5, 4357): 1.16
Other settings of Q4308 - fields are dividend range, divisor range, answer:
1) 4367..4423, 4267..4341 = 1.12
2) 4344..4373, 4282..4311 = 1.24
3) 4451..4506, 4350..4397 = 1.02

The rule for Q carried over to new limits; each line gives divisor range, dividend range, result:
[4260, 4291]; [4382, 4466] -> 1.14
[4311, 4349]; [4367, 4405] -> 1.11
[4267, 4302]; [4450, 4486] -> 1.22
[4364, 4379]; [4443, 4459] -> 0.99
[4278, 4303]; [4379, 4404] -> 1.18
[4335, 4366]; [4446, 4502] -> 1.12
